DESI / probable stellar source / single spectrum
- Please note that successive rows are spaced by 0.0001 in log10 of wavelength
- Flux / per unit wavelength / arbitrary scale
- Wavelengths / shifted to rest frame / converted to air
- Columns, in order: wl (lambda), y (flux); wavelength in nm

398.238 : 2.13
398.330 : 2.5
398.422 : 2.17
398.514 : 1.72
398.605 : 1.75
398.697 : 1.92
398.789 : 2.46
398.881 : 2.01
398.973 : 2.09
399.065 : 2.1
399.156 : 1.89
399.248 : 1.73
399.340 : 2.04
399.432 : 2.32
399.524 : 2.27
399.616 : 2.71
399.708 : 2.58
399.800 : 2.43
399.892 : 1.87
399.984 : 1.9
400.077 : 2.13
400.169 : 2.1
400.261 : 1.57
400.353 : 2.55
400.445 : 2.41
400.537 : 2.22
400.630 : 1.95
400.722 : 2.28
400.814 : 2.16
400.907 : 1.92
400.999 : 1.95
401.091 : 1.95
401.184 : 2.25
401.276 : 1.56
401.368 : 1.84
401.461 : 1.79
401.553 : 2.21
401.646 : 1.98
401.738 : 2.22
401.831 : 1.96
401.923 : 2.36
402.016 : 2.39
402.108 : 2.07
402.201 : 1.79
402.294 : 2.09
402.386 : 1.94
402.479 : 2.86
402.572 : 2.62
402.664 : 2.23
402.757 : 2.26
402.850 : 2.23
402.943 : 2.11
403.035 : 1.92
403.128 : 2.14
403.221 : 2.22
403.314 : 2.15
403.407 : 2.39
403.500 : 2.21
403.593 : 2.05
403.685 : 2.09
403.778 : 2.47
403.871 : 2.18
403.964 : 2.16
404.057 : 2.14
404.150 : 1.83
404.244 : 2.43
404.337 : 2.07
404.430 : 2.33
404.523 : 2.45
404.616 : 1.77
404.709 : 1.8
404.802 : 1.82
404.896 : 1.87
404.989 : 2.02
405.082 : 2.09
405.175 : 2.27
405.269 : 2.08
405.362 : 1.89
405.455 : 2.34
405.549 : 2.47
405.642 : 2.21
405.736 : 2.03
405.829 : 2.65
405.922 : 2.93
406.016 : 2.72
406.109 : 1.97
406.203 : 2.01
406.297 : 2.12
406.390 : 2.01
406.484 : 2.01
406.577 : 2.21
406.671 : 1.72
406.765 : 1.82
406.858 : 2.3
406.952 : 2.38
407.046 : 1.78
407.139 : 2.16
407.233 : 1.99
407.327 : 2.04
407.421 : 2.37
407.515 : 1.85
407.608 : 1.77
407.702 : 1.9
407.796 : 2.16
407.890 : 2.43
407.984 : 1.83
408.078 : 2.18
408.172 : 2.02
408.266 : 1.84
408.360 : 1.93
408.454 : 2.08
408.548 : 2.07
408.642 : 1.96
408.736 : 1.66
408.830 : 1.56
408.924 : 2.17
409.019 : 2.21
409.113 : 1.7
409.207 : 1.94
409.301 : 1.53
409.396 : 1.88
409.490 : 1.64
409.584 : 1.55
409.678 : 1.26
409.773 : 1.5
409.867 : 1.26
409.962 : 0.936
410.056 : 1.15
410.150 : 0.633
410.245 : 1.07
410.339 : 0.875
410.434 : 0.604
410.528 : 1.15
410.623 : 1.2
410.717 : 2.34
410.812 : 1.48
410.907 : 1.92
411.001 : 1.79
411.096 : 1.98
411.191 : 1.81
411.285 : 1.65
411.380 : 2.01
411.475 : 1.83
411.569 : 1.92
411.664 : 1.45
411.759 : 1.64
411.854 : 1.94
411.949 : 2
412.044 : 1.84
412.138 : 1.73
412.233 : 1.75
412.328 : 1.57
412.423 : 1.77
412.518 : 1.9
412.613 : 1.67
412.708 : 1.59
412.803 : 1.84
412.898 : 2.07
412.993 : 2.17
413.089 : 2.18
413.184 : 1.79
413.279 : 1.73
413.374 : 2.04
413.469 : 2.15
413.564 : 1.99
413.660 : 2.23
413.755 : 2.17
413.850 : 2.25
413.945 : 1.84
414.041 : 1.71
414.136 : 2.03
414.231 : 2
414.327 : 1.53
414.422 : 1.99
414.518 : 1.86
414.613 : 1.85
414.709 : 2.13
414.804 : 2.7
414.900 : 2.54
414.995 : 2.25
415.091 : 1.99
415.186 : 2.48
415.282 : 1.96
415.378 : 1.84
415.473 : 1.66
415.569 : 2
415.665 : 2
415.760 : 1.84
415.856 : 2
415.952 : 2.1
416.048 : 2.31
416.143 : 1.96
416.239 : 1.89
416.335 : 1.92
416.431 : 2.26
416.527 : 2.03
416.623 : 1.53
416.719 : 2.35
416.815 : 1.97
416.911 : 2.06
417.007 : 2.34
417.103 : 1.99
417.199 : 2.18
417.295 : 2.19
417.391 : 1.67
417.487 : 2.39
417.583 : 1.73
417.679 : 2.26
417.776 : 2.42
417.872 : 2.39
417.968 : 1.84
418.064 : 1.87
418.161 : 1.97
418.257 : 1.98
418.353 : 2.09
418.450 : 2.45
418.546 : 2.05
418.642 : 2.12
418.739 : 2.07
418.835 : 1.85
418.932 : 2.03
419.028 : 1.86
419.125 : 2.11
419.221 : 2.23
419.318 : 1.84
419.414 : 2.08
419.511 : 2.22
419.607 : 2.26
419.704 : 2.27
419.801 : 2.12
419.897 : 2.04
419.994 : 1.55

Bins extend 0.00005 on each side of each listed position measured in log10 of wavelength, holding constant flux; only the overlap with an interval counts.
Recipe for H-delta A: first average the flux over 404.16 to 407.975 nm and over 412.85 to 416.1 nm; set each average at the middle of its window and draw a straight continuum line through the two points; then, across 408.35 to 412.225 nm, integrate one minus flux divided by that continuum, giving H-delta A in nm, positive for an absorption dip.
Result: 0.84 nm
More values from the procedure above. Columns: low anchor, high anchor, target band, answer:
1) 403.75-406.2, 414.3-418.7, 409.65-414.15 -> 0.89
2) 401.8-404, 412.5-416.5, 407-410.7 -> 0.73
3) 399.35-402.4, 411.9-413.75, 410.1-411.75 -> 0.36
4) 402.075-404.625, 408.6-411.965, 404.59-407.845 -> -0.28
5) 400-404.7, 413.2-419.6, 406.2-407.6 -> 0.04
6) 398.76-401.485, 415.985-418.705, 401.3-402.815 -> -0.04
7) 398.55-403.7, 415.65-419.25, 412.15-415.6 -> 0.16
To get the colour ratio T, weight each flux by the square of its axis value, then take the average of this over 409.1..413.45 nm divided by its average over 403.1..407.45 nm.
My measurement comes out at 0.79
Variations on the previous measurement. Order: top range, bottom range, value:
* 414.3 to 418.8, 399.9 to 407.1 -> 1.03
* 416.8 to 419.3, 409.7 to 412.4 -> 1.40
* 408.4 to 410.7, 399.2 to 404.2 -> 0.72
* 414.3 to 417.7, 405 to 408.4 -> 1.01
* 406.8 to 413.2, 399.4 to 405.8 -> 0.85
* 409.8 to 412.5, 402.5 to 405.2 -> 0.75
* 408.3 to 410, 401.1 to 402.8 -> 0.84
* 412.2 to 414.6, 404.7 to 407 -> 0.92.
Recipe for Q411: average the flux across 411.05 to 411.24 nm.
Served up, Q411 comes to 1.89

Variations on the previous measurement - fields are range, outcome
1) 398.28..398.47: 2.31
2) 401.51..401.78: 2.13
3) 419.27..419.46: 1.96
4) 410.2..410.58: 0.927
